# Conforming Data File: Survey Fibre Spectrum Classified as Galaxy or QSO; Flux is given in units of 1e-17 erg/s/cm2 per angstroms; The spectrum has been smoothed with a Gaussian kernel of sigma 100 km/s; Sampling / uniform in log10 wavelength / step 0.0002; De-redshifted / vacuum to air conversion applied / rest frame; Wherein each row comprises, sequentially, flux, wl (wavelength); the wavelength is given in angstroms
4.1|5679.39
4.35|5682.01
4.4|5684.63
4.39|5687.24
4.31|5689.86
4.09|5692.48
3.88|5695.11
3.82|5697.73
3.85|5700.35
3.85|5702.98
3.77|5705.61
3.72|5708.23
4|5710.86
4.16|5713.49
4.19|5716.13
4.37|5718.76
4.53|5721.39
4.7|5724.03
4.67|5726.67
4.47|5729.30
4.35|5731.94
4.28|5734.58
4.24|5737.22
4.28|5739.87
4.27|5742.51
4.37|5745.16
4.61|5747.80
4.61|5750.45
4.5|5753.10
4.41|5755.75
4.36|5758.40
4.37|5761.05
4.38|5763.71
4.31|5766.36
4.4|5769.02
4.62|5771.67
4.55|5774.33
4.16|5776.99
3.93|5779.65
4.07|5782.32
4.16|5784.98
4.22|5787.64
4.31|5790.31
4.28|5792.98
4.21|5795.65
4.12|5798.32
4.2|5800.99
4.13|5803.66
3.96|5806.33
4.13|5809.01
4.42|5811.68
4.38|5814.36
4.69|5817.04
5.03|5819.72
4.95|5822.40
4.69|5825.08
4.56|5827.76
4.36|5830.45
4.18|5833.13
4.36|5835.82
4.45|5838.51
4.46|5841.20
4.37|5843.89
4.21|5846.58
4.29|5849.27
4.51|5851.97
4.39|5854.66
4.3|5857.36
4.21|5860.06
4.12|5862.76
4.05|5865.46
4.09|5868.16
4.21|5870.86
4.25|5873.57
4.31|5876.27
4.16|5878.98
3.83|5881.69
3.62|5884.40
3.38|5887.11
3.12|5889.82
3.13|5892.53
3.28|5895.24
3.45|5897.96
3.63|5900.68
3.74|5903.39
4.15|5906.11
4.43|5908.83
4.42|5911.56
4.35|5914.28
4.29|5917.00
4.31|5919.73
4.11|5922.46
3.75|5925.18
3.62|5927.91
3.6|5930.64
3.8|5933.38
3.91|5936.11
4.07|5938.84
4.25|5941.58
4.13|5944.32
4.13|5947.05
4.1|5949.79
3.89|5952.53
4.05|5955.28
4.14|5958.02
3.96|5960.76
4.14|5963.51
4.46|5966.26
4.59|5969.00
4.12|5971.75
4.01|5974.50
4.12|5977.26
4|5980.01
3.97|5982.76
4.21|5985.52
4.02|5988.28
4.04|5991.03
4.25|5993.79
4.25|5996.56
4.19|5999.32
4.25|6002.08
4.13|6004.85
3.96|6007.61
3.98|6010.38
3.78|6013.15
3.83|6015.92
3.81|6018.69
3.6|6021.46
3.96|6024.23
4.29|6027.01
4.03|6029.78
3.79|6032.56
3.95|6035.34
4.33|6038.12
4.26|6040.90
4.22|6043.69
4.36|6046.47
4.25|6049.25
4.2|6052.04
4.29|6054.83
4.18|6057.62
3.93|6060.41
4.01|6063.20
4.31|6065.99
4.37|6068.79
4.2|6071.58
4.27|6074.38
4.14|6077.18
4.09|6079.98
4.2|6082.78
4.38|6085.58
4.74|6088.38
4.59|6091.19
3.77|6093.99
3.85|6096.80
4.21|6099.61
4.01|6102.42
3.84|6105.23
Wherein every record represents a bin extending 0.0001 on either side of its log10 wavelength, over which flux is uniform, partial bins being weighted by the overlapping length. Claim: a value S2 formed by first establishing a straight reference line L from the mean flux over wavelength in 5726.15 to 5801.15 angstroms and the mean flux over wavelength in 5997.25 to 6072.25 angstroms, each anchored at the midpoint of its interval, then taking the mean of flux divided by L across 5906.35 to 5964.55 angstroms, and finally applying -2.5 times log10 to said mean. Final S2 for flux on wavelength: 0.03 mag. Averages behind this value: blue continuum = 4.33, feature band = 4.07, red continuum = 4.09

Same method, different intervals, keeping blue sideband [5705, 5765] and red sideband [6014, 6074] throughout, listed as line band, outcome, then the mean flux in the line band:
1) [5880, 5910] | 0.17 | 3.62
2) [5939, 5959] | 0.02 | 4.1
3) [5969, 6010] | 0.01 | 4.12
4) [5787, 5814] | 0.02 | 4.2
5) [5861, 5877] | 0.02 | 4.17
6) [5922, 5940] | 0.10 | 3.82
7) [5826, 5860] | -0.03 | 4.37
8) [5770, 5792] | 0.01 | 4.26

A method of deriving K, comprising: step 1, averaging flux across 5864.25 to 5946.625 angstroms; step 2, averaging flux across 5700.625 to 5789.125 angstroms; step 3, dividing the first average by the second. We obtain 0.91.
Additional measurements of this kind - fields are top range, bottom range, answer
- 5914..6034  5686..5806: 0.95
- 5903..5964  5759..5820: 0.95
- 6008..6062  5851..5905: 1.04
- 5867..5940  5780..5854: 0.89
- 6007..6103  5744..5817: 0.96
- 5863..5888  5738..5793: 0.92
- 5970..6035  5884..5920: 1.06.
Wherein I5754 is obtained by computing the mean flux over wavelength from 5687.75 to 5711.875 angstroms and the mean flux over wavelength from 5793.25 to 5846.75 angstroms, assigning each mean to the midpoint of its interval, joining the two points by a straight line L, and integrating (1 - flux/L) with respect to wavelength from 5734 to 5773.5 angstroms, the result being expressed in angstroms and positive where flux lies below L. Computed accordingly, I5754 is -2.5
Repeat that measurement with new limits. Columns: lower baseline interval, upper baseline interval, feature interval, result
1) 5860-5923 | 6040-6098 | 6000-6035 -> 1.5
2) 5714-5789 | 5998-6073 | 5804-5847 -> -1.5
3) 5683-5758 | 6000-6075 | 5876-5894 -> 2.4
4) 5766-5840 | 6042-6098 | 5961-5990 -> 0.8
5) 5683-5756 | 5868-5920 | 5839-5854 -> -1.4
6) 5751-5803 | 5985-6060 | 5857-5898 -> 3.6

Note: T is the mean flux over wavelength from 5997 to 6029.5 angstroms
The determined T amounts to 3.99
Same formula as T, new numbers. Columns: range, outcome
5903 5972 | 4.1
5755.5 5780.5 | 4.36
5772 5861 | 4.34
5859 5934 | 3.91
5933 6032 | 4.07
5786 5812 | 4.19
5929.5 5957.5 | 4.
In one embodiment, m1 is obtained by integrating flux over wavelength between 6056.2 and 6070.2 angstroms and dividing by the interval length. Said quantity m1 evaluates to 4.16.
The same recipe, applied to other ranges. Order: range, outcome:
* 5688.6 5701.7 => 3.99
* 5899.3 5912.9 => 4.07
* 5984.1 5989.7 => 4.11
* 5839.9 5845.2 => 4.42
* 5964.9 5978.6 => 4.26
